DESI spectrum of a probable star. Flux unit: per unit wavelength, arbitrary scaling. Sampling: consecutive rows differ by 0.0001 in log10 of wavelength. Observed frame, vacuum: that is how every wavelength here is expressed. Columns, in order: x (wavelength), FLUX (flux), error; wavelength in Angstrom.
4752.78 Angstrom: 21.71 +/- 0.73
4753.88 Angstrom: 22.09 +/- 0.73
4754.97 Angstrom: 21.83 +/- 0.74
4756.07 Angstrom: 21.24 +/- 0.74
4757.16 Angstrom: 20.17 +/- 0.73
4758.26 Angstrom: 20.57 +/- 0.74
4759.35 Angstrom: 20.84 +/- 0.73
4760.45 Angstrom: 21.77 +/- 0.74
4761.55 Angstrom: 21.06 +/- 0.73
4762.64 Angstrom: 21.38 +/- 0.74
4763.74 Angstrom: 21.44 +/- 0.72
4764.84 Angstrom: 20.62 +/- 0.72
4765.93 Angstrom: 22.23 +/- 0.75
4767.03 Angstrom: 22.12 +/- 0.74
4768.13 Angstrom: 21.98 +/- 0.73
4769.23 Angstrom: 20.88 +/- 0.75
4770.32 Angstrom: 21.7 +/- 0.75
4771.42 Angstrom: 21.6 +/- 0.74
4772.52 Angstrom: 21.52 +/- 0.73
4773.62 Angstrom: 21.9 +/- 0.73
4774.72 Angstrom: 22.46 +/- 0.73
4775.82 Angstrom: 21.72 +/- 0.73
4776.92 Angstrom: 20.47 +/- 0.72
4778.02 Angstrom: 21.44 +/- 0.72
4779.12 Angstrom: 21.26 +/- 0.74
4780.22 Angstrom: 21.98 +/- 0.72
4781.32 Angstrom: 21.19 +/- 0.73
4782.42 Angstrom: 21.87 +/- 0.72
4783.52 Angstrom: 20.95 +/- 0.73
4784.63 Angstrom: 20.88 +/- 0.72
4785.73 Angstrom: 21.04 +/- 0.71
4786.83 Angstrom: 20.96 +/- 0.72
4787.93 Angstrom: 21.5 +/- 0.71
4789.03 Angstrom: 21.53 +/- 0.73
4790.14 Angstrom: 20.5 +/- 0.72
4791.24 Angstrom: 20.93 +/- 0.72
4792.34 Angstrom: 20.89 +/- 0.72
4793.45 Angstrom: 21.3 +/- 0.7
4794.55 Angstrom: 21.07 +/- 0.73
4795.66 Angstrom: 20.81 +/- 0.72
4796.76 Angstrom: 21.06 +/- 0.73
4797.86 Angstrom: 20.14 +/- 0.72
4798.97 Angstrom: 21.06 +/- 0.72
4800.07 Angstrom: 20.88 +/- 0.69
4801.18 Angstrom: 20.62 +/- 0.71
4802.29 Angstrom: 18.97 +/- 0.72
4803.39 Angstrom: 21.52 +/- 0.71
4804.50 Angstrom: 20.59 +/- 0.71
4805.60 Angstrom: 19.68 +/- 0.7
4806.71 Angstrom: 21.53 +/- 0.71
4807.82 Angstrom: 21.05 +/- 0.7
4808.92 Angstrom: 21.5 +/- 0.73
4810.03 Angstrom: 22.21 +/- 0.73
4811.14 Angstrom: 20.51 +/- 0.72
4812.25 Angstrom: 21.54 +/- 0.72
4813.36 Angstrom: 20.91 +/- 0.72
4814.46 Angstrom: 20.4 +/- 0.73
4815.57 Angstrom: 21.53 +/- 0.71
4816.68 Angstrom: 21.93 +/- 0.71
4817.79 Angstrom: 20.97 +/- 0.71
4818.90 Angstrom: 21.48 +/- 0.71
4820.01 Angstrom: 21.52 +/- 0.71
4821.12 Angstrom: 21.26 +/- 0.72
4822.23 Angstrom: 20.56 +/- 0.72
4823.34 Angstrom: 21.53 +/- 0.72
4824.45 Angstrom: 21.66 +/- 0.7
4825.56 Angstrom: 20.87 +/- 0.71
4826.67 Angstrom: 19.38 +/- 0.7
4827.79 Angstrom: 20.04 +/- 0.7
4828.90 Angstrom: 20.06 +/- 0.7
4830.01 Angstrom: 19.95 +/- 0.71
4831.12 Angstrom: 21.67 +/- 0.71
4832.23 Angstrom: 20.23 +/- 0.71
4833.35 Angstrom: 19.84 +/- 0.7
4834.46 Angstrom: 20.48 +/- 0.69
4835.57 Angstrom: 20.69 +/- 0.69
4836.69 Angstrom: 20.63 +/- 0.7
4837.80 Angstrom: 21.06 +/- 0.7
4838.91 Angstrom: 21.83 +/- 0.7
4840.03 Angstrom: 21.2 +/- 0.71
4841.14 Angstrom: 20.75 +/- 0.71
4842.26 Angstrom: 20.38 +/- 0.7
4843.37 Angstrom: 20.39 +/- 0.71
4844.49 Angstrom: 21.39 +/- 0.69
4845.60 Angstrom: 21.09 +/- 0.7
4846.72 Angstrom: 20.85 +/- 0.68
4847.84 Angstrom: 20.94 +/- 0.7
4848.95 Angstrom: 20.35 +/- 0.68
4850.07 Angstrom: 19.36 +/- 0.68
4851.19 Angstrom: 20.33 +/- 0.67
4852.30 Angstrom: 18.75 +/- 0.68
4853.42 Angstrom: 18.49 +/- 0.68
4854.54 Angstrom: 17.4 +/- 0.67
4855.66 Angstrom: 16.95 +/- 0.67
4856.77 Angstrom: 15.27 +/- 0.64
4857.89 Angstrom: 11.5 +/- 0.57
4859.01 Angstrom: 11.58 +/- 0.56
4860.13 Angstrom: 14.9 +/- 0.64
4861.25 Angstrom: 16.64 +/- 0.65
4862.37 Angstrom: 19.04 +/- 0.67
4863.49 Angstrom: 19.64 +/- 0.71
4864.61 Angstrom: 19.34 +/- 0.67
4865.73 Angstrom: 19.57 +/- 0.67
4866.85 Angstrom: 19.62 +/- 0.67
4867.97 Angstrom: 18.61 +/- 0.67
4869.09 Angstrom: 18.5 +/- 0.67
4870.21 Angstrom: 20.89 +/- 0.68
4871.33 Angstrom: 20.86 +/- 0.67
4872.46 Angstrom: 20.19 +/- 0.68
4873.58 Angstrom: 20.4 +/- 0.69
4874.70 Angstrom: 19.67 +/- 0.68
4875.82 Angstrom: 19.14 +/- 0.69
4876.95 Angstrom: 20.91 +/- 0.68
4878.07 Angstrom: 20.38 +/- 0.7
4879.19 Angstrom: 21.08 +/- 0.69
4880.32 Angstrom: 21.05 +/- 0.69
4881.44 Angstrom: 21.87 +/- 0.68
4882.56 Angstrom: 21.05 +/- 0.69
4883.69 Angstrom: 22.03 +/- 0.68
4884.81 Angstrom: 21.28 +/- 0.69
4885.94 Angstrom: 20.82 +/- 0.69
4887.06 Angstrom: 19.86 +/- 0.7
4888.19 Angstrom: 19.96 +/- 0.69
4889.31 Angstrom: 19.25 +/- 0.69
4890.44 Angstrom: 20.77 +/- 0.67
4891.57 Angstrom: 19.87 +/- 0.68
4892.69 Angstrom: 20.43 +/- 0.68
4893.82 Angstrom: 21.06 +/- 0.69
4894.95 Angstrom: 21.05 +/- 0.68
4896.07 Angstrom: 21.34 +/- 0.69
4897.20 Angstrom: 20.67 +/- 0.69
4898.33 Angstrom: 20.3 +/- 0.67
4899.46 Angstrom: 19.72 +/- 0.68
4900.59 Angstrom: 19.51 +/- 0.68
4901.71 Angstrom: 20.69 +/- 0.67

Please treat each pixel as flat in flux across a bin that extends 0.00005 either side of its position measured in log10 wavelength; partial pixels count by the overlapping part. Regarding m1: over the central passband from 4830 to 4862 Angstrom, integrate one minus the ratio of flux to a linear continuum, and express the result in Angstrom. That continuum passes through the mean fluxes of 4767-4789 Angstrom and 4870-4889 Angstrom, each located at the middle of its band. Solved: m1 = 2.8 Angstrom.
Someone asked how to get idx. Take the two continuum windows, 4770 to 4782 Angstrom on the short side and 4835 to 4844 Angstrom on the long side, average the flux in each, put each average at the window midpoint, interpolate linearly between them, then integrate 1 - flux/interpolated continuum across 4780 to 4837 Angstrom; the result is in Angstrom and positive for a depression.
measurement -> 0.8 Angstrom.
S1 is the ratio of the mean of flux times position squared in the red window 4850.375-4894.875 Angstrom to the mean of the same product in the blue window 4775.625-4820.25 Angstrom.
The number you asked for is 0.9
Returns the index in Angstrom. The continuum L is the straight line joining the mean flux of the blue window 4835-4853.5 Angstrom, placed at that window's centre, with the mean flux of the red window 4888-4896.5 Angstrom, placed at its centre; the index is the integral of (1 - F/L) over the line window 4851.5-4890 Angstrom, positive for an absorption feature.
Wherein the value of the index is 2.8 Angstrom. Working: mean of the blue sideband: 20.6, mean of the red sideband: 20.5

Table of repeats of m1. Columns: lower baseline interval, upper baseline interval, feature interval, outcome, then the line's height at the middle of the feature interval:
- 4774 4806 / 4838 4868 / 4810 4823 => -0.7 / 20.1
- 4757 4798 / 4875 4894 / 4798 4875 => 3.5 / 20.9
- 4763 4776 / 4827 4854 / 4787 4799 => 0.2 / 21.3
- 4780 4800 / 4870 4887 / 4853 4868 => 2.8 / 20.8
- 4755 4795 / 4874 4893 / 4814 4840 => 0.1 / 21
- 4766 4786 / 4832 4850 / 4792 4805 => 0.3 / 21.2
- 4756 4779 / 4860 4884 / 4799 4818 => -0.2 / 20.8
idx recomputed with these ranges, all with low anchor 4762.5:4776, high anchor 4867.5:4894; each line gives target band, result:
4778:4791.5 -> 0.16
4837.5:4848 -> -0.08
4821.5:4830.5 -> 0.21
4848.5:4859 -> 1.75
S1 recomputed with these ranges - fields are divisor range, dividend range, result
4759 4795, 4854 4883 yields 0.91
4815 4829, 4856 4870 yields 0.83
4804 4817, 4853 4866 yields 0.80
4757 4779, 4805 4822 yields 1.01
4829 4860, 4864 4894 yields 1.07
